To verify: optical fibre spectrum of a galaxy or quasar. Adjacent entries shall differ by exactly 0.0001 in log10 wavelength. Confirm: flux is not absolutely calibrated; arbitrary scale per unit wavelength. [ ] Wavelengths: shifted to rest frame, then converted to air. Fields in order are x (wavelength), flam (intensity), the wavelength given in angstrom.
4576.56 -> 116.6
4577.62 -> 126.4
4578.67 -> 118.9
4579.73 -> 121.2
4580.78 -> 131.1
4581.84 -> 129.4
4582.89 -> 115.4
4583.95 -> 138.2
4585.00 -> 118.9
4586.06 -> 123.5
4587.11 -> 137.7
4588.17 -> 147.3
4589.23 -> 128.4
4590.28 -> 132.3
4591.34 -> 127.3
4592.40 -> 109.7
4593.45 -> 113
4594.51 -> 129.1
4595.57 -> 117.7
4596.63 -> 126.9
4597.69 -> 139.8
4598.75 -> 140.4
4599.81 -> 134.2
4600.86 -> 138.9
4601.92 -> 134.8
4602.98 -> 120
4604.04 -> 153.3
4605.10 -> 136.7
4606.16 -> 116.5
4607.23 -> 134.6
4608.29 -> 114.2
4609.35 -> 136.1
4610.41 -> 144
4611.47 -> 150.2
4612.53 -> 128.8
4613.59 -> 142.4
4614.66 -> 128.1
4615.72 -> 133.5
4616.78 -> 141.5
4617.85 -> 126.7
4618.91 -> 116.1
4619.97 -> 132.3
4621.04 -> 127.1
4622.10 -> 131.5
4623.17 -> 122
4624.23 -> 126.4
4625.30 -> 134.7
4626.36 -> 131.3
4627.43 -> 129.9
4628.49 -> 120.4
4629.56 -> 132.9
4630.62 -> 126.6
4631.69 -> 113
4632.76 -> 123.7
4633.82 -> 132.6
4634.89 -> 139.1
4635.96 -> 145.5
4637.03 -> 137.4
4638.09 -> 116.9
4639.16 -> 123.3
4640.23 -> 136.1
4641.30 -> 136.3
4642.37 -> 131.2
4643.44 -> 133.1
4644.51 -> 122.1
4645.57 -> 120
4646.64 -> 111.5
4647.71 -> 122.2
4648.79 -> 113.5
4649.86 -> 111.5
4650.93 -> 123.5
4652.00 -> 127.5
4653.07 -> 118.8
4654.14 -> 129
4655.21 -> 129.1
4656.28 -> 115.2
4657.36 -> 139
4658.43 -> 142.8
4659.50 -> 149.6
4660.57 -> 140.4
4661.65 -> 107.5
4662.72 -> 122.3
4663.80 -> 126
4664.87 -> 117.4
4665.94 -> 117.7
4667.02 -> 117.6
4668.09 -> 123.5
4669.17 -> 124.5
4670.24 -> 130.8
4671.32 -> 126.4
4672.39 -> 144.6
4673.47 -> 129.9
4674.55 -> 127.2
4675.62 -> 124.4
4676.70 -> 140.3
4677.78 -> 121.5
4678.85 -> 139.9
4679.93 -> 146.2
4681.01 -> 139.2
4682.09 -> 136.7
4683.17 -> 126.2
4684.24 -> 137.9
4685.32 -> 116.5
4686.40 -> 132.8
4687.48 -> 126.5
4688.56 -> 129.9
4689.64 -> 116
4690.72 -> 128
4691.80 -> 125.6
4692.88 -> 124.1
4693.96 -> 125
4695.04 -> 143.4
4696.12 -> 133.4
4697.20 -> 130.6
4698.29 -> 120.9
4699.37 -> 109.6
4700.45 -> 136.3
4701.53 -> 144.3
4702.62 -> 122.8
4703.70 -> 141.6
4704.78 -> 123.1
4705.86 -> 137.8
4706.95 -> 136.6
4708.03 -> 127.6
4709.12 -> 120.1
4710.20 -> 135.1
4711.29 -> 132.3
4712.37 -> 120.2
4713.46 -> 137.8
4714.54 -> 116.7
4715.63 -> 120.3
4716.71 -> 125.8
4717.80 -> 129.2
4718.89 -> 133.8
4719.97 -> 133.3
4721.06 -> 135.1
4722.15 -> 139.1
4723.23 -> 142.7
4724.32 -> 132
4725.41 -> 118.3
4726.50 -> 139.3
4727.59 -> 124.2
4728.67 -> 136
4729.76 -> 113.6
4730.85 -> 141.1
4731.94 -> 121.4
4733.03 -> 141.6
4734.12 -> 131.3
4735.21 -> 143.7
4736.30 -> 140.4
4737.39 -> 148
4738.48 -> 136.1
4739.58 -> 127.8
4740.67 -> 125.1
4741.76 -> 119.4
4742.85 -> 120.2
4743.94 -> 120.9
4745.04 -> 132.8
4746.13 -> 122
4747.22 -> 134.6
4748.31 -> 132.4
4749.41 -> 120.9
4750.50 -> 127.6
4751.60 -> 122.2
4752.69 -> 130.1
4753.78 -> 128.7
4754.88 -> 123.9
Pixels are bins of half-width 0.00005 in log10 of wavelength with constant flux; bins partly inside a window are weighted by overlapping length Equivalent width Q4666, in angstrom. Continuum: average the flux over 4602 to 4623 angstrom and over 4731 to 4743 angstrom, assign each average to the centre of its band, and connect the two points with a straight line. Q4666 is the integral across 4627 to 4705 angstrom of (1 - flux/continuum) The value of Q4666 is 2.6 angstrom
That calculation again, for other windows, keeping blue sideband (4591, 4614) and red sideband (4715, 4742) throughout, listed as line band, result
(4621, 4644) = 0.3 angstrom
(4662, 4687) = 0.5 angstrom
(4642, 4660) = 0.8 angstrom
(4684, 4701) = 0.6 angstrom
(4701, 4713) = 0.1 angstrom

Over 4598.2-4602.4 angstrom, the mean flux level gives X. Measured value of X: 137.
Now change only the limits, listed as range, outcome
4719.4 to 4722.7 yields 136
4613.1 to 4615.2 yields 135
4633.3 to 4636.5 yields 139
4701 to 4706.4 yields 134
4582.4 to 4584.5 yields 127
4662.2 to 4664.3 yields 124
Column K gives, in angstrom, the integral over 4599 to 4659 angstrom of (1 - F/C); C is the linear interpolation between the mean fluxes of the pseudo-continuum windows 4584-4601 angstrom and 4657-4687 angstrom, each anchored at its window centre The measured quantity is 0.2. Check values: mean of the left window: 129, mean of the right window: 130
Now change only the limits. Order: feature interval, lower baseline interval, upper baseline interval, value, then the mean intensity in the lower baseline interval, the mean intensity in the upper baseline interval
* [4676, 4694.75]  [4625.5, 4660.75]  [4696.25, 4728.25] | -0.2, 128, 130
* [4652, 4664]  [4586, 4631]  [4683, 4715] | 0.1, 131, 129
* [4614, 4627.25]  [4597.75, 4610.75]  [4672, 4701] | 0.4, 134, 130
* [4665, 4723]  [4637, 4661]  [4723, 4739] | 0.6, 127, 134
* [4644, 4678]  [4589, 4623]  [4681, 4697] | 1.1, 131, 129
